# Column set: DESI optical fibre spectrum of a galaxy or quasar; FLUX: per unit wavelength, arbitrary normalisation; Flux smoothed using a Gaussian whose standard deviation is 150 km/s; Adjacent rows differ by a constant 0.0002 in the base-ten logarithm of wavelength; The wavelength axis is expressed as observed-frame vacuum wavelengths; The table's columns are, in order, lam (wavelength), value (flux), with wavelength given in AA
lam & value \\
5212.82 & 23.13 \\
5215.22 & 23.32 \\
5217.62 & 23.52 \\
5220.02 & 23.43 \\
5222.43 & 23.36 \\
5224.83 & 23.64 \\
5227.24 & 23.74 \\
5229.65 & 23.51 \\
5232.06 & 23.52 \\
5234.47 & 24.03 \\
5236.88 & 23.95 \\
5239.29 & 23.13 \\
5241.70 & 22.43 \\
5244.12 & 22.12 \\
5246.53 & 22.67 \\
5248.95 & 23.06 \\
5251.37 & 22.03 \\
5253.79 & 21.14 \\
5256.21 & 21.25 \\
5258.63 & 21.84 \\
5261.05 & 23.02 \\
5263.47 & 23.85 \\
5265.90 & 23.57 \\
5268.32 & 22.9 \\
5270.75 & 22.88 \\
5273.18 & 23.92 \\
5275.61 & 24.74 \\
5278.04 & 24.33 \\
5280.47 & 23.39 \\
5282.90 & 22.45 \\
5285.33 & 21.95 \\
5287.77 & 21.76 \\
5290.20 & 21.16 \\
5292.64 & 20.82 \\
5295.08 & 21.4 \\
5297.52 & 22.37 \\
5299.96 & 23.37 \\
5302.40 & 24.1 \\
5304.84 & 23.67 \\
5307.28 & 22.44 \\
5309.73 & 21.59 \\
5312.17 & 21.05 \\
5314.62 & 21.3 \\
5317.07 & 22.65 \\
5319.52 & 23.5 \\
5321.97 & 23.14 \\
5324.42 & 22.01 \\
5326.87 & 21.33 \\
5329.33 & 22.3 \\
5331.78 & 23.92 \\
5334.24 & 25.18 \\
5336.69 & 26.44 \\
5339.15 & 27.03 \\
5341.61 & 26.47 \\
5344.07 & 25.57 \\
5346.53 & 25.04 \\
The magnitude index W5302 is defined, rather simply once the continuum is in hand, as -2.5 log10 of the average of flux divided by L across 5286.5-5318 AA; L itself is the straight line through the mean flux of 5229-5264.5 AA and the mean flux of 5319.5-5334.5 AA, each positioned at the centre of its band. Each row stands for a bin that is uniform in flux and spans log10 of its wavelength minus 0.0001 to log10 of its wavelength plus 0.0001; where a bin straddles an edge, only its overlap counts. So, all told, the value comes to 0.03 mag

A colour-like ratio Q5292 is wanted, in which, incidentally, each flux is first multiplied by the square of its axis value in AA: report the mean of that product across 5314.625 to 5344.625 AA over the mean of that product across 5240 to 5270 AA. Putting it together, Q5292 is 1.10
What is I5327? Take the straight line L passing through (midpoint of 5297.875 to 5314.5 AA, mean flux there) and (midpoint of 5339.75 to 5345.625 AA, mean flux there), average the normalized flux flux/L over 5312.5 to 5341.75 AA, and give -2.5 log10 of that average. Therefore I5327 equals 0.05 mag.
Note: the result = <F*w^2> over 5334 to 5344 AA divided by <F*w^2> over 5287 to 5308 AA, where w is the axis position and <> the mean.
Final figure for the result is 1.20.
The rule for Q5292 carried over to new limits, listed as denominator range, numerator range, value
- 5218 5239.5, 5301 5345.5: 1.03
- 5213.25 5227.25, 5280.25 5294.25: 0.95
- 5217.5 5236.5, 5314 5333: 0.99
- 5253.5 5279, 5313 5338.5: 1.03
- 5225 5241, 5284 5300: 0.94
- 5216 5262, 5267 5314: 1.01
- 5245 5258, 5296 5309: 1.07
